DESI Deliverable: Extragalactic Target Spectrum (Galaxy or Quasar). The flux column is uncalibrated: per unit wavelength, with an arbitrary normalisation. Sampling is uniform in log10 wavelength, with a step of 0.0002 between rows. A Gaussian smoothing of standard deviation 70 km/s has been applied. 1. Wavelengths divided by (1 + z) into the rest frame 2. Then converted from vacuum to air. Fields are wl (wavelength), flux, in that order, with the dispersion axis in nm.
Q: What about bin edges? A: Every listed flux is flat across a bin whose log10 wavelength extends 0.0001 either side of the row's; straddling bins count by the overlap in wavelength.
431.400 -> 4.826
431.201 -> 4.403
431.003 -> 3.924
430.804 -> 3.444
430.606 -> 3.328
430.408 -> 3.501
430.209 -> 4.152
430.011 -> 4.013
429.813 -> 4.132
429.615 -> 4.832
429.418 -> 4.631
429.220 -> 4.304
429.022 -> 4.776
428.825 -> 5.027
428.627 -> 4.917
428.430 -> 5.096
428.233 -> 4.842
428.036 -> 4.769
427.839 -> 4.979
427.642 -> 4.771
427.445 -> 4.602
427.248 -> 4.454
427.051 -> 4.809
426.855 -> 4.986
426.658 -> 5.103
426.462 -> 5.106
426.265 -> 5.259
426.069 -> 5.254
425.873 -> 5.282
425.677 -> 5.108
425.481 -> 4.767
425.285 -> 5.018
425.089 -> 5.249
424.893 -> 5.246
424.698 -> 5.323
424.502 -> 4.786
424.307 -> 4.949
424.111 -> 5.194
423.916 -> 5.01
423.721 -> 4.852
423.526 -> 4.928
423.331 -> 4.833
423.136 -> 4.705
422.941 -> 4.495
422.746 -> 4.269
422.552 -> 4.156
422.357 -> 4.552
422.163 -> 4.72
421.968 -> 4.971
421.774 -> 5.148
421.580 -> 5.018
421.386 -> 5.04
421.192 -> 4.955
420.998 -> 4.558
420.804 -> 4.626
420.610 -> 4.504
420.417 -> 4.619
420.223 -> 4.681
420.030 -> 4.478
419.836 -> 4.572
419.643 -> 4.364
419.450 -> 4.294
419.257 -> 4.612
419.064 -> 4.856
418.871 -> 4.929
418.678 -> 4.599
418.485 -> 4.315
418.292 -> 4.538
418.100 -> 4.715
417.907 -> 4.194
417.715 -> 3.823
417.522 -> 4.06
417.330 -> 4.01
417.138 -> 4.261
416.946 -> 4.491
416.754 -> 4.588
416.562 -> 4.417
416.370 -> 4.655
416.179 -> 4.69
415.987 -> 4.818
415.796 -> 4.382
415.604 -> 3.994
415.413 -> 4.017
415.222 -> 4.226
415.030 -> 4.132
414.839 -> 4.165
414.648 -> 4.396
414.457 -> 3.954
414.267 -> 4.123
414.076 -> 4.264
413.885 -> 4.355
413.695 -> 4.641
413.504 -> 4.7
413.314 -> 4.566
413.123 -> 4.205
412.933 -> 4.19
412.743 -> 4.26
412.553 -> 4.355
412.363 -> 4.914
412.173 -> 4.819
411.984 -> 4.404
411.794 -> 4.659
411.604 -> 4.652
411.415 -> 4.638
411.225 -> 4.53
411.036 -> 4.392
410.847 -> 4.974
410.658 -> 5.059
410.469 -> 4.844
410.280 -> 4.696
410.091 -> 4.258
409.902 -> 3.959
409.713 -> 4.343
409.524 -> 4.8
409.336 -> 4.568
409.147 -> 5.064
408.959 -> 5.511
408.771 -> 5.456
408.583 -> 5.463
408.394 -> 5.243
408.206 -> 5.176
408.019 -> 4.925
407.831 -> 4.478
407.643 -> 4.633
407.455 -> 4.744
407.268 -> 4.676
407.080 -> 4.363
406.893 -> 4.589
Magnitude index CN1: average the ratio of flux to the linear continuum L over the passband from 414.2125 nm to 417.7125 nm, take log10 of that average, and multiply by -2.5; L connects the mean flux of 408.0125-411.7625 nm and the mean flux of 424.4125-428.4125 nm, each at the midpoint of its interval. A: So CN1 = 0.14 mag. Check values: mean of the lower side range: 4.82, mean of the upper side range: 4.99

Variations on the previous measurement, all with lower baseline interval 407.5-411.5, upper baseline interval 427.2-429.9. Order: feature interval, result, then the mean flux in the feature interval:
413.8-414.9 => 0.14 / 4.21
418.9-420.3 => 0.05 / 4.57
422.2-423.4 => 0.06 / 4.51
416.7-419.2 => 0.09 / 4.41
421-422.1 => -0.05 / 4.98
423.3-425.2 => -0.07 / 5.04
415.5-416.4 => 0.07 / 4.5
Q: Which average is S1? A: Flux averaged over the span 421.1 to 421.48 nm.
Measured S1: 5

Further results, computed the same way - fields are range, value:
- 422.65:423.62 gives 4.64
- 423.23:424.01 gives 4.91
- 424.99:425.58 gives 5.01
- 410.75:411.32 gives 4.64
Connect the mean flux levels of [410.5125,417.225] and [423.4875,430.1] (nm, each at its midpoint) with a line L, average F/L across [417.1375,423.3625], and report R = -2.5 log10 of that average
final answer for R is 0.03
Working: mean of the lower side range 4.46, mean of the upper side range 4.89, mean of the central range 4.56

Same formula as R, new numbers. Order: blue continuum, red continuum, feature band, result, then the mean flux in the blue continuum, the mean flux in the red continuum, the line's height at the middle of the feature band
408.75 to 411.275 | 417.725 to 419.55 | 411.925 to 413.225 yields 0.052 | 4.73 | 4.53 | 4.67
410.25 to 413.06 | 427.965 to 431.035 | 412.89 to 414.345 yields 0.049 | 4.62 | 4.36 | 4.59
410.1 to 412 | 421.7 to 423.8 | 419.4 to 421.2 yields 0.031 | 4.68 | 4.69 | 4.68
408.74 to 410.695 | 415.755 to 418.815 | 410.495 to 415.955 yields 0.038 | 4.75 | 4.42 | 4.59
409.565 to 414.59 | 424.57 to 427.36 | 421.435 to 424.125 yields 0.037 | 4.49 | 5.06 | 4.93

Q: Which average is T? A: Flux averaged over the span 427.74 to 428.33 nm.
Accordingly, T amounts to 4.87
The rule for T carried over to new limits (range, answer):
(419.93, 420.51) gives 4.59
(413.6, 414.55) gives 4.27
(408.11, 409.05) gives 5.37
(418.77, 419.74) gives 4.61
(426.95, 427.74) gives 4.66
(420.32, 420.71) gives 4.56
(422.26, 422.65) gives 4.36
